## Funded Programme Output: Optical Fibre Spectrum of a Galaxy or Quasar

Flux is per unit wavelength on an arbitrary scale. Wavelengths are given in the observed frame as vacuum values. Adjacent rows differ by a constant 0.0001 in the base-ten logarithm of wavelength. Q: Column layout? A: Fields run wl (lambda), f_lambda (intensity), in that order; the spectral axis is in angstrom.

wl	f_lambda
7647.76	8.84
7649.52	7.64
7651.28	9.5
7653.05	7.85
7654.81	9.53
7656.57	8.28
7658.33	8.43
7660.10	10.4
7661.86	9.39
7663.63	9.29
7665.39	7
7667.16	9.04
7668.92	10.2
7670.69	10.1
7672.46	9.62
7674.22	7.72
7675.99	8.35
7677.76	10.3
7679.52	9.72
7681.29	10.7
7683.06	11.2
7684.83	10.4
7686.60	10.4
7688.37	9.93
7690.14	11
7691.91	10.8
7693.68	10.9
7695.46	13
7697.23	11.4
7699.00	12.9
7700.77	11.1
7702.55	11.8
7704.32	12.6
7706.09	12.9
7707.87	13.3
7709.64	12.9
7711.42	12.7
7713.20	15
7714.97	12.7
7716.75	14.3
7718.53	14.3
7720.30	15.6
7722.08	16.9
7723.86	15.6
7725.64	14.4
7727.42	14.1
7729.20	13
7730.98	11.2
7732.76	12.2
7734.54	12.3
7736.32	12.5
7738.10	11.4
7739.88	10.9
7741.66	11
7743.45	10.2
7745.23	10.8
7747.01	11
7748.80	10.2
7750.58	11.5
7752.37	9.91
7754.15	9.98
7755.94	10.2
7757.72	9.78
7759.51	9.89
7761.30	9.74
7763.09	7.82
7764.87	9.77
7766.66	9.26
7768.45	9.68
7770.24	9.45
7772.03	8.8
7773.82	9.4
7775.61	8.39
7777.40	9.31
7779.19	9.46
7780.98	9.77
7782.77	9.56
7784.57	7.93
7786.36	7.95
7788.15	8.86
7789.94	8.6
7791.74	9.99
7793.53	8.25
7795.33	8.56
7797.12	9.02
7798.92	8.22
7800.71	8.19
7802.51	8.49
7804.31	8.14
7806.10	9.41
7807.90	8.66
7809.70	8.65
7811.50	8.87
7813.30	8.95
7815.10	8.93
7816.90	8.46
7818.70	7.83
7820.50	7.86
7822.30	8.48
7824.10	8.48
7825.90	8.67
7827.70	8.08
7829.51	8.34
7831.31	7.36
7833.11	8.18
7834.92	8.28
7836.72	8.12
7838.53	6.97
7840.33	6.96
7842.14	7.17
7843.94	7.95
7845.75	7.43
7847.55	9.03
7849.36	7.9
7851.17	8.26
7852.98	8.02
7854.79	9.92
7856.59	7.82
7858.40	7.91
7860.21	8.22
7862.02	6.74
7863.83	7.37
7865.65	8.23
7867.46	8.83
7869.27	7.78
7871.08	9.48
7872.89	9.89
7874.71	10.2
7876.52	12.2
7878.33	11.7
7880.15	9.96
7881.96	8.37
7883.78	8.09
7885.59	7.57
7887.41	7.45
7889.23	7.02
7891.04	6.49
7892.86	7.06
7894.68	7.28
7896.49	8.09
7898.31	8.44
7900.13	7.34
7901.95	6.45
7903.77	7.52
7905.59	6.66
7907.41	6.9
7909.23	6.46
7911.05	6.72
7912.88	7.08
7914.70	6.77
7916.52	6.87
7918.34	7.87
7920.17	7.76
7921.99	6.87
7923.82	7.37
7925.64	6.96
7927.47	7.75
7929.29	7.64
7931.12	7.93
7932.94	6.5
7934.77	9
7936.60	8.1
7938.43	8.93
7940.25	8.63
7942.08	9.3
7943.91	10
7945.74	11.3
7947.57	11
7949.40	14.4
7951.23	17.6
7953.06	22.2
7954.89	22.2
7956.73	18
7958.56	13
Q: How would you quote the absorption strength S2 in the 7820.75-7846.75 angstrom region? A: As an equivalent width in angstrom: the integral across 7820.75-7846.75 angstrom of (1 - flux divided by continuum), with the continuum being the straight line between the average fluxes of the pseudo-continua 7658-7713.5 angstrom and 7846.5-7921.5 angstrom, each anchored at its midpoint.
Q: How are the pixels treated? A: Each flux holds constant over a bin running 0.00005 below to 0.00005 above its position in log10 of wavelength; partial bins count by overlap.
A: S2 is 2.47 angstrom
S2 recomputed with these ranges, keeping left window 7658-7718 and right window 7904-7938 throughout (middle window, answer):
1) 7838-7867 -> 1.7 angstrom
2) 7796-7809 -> 0.8 angstrom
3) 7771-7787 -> 1.0 angstrom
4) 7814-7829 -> 0.9 angstrom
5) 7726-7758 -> -3.7 angstrom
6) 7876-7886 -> -2.1 angstrom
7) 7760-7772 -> 0.6 angstrom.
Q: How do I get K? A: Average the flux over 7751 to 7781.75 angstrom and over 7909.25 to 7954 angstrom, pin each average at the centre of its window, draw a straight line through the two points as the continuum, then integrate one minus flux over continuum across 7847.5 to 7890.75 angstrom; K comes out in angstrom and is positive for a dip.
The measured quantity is 3.44 angstrom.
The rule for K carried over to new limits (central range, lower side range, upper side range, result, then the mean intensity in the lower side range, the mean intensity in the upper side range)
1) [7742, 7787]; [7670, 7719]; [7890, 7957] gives 4.9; 11.5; 9.2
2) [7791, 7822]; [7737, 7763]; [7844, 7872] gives 2.1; 10.4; 8.19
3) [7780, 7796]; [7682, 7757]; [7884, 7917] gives 2.2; 12.1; 7.14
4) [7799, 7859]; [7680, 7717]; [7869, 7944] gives 7.7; 11.9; 7.99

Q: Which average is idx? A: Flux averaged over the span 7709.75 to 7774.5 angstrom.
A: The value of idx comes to 11.6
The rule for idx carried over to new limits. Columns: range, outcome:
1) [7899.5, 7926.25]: 7.04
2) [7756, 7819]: 8.94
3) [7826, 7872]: 8.03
